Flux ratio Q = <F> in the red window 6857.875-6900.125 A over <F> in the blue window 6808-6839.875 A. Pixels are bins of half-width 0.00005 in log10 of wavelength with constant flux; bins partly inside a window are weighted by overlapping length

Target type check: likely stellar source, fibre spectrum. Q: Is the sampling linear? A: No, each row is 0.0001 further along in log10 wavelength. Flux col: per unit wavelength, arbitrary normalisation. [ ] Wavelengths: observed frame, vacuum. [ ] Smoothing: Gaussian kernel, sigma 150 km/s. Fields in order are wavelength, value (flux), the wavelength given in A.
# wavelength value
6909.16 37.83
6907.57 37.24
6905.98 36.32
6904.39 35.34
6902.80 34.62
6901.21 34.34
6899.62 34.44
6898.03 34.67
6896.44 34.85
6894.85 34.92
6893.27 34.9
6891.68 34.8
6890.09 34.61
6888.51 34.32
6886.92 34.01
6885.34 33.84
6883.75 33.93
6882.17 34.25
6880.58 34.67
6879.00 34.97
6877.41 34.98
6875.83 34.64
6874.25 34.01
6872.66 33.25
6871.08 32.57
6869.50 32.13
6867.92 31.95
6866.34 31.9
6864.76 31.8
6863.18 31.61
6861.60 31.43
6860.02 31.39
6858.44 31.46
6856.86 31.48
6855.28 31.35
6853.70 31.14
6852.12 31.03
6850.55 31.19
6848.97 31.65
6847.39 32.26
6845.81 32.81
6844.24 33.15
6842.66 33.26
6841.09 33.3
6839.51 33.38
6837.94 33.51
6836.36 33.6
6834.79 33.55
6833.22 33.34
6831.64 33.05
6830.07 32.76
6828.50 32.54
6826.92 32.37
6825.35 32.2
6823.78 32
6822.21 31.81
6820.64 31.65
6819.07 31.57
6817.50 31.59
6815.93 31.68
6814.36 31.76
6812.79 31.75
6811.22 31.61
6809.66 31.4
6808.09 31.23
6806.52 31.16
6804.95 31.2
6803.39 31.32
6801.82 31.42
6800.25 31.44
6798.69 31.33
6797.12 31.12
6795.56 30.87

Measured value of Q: 1.0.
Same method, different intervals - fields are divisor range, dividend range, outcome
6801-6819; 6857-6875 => 1.02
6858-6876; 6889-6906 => 1.08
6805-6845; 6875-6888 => 1.06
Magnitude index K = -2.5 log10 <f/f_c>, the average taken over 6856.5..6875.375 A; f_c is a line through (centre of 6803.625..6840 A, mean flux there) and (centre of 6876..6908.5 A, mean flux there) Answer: 0.06 mag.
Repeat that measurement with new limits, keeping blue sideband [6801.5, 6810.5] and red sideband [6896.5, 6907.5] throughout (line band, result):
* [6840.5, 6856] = 0.028 mag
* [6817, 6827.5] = 0.001 mag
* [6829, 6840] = -0.029 mag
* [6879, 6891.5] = 0.003 mag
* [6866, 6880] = 0.016 mag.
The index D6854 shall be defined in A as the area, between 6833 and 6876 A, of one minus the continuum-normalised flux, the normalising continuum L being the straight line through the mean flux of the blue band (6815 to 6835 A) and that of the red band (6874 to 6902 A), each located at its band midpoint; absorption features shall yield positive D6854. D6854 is 1.2 A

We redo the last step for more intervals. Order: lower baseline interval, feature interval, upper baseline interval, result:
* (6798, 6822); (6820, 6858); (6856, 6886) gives -0.3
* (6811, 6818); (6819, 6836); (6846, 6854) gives -0.5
